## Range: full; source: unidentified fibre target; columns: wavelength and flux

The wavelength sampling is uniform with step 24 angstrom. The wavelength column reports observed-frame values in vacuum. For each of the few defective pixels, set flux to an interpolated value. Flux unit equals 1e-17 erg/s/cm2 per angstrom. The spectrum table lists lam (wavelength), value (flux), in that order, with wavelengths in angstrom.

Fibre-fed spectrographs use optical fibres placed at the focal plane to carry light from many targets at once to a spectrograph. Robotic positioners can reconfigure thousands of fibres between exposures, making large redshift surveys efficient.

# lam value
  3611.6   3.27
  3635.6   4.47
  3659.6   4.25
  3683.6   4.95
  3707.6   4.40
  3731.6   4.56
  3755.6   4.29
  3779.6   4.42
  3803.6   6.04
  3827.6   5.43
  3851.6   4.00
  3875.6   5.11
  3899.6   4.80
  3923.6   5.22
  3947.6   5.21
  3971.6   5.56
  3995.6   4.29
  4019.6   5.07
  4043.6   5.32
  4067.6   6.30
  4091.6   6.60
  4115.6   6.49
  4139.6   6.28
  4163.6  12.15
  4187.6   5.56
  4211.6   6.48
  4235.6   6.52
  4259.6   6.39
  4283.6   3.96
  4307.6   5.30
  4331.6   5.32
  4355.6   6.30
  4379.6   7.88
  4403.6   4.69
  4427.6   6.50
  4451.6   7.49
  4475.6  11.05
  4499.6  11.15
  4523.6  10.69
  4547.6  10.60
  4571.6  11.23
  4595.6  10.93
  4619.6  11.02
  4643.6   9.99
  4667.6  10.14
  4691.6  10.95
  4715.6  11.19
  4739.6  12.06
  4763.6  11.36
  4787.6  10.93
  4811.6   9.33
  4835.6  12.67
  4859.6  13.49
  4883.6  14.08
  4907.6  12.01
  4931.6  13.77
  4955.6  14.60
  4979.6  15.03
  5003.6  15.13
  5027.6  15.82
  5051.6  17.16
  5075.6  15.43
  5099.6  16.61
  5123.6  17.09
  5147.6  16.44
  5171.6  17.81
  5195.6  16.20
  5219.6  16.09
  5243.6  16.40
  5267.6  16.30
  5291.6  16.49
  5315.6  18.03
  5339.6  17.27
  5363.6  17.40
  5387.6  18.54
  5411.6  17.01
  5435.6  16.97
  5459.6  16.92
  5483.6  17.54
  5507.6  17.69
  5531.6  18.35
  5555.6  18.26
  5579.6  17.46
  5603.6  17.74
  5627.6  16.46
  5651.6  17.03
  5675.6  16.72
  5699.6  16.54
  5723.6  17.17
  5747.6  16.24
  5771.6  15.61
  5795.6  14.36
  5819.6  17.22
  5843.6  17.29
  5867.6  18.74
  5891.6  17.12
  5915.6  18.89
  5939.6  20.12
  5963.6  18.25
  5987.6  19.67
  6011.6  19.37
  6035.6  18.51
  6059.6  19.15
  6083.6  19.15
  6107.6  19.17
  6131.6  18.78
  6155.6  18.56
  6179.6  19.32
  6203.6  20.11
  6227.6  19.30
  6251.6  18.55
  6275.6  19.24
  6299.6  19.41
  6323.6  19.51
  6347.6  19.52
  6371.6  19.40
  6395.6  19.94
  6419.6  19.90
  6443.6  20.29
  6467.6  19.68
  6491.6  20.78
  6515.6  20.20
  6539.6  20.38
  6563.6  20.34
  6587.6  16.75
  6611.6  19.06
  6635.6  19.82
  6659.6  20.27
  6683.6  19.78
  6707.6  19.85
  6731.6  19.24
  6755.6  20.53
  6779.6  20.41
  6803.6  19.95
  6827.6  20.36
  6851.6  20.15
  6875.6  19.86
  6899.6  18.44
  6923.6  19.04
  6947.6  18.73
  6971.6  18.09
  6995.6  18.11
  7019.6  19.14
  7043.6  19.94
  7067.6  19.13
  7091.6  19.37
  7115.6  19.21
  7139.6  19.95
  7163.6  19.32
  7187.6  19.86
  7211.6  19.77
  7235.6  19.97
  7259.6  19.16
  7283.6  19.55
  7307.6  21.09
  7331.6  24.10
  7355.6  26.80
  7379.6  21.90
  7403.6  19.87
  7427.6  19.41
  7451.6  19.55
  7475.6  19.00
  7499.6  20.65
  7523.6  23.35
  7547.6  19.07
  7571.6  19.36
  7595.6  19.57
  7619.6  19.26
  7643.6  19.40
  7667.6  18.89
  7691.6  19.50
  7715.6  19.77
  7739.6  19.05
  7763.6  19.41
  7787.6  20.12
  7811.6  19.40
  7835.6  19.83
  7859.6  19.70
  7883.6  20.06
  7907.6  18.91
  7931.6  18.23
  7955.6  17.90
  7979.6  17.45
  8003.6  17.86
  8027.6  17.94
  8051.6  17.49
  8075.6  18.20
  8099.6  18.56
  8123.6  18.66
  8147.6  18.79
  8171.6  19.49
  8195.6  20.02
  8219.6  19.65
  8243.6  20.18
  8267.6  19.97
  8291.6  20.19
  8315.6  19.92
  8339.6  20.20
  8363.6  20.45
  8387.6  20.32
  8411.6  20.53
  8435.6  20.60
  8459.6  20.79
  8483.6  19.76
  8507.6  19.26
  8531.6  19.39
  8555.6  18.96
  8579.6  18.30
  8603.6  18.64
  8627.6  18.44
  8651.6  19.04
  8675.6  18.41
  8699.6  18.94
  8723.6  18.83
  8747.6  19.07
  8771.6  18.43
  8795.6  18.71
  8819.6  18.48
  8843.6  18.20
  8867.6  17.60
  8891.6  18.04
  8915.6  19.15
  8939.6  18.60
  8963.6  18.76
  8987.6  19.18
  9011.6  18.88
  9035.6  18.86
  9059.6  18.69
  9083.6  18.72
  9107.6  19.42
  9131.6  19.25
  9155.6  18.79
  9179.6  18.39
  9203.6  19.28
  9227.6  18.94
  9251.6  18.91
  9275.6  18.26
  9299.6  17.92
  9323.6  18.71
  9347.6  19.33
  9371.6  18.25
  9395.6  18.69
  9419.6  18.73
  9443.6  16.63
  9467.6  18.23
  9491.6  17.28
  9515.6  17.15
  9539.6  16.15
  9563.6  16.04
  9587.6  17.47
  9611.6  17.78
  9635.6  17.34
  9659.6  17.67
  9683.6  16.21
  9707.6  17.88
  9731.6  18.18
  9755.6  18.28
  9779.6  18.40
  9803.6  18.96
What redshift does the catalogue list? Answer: 0.12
